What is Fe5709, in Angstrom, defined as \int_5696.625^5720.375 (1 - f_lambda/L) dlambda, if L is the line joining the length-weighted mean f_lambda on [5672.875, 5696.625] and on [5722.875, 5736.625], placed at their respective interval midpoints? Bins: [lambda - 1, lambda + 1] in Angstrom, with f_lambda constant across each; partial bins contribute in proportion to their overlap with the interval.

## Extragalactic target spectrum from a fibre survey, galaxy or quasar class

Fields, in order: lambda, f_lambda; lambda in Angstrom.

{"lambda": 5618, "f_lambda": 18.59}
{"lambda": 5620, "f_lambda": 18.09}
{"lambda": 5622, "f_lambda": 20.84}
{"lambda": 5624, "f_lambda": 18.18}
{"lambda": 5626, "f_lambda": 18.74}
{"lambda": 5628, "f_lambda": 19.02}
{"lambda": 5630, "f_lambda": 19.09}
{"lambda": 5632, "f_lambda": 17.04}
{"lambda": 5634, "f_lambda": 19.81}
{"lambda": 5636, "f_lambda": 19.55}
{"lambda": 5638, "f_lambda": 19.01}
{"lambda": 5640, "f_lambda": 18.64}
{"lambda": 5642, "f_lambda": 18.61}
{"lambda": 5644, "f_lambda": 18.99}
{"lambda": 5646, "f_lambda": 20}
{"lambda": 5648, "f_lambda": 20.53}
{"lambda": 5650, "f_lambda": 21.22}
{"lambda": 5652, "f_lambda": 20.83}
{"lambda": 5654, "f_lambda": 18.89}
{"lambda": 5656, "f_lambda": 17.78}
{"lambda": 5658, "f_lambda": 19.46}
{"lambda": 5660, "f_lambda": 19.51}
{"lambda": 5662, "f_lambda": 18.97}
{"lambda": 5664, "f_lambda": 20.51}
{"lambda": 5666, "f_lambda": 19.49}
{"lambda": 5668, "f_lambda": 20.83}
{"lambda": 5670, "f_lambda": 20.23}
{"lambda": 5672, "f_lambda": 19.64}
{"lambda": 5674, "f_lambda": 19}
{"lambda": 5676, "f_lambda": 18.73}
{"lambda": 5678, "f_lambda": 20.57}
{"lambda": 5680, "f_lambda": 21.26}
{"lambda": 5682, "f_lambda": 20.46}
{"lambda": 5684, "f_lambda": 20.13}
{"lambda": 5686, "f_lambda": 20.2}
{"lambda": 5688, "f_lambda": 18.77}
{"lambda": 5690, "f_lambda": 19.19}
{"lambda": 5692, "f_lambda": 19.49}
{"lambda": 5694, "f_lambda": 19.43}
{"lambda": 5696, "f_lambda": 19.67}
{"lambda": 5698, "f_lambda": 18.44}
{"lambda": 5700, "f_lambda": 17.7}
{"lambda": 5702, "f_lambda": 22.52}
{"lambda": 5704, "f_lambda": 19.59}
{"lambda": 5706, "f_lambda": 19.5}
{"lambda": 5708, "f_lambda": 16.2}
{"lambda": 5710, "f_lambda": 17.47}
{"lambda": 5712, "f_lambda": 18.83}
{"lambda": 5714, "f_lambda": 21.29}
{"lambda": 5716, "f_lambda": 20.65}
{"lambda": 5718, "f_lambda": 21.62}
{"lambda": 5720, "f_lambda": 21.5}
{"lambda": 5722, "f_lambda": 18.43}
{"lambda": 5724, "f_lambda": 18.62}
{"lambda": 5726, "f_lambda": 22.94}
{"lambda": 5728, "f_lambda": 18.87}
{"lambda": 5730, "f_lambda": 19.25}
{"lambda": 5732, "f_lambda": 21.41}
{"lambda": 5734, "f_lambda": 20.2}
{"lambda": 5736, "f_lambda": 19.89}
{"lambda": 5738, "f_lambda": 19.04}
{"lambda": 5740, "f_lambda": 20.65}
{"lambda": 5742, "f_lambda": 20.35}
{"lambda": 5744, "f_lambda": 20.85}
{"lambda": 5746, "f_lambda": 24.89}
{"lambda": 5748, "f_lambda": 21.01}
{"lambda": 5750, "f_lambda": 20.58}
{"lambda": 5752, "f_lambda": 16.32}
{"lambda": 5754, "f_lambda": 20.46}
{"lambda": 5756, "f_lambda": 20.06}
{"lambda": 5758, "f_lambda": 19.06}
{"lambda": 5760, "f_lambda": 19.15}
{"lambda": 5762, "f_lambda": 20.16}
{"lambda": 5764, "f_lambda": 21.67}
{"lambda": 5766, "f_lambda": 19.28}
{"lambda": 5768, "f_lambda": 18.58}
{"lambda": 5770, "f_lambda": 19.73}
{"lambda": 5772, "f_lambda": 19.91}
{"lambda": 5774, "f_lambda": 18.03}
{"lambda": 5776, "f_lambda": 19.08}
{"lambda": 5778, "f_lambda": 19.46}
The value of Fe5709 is 0.48 Angstrom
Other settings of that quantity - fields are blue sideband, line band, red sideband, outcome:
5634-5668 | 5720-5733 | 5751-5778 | -0.42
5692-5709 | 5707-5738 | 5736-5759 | -0.16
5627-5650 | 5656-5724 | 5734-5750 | 1.37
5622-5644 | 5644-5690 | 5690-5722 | -1.55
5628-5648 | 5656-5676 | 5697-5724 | -0.39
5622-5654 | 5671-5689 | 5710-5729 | -0.10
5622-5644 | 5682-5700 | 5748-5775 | -0.20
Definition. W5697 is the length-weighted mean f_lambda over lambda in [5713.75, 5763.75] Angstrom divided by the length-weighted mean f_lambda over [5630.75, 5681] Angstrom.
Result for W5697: 1.0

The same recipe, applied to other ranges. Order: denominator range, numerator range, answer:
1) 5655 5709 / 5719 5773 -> 1.03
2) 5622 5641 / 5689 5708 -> 1.02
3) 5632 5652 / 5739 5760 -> 1.04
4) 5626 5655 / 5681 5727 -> 1.02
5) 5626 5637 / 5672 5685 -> 1.06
